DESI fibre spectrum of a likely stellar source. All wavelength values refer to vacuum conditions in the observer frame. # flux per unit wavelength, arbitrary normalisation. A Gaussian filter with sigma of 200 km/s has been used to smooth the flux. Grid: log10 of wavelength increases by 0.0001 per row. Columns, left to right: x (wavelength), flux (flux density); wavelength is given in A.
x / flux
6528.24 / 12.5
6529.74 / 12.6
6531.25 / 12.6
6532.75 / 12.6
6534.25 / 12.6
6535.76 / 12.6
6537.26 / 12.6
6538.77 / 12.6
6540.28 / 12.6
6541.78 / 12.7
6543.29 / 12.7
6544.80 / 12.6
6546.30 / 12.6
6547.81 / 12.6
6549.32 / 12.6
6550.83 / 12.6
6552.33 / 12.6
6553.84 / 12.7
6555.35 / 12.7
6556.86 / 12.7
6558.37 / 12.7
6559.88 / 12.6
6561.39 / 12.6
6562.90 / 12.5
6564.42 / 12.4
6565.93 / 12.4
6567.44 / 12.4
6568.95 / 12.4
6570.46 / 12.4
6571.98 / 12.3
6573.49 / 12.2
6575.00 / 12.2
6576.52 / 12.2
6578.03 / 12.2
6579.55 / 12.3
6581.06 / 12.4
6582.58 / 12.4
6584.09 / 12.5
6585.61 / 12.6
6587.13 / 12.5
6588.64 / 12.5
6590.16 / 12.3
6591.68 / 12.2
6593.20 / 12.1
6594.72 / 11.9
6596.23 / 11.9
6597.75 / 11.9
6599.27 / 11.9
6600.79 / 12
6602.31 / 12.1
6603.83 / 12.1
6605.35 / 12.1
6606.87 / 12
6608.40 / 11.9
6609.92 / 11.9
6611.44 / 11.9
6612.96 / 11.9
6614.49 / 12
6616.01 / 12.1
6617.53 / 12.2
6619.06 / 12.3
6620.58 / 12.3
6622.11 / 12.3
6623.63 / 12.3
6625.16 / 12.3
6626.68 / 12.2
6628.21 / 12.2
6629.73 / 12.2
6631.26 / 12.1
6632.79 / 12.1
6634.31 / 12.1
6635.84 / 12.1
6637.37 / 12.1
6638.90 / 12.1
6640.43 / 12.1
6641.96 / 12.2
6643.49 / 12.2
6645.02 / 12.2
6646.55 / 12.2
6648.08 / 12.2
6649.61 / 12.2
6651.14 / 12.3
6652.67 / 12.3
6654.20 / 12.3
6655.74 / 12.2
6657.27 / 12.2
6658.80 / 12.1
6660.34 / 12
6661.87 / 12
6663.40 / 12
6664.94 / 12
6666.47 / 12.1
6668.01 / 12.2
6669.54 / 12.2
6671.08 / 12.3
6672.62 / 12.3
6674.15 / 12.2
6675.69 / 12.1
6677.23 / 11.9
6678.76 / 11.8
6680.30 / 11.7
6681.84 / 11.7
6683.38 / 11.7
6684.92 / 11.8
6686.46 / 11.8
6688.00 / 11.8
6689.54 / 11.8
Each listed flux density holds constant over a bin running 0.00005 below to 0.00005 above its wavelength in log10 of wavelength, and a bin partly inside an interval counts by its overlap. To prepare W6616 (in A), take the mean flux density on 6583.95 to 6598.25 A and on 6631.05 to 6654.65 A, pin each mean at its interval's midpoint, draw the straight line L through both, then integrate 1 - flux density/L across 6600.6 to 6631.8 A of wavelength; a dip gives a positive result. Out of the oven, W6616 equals 0.2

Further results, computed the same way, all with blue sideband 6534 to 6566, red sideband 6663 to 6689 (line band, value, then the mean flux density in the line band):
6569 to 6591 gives 0.2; 12.4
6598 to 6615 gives 0.5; 12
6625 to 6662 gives -0.1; 12.2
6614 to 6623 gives 0.0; 12.2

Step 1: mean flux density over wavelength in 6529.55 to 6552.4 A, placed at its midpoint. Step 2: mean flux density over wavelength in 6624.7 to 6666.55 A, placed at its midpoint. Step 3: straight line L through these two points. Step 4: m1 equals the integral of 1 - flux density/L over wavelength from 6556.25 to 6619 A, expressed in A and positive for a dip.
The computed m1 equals 0.9 A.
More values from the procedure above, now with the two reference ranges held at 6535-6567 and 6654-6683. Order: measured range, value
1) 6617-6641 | 0.1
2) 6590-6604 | 0.4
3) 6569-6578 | 0.2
